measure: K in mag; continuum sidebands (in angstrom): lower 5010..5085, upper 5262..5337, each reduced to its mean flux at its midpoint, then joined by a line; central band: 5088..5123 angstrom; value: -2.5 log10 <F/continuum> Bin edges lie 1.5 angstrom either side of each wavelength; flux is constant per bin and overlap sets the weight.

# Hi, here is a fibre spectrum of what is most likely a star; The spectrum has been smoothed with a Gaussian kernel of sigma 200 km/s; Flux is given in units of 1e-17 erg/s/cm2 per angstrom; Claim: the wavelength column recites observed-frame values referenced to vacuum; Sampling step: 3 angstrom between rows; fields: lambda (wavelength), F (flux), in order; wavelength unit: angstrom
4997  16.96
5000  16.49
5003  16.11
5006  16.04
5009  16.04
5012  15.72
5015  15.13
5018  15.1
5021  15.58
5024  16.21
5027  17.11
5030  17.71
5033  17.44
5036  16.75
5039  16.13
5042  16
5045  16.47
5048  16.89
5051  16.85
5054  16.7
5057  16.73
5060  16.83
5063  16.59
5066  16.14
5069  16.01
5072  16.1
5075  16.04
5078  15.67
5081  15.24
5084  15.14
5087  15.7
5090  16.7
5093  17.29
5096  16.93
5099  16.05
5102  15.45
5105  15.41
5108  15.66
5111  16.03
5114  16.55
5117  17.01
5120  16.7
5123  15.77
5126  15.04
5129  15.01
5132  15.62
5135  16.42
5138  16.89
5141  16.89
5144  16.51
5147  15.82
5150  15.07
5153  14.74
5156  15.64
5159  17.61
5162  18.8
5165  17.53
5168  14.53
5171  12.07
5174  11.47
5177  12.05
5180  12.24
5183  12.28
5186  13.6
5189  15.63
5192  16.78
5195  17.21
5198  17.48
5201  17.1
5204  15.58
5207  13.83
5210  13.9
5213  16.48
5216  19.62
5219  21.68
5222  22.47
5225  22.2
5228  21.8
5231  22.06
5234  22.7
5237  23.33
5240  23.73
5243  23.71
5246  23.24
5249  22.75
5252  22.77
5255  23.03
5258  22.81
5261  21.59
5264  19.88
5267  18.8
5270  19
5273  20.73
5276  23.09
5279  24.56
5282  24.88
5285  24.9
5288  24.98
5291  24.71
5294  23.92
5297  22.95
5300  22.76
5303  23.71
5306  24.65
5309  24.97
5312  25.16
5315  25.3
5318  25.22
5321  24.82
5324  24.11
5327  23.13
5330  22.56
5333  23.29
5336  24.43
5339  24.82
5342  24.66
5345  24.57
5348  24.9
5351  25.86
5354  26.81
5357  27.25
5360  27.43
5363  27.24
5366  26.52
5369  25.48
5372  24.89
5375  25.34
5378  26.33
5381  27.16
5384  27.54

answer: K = 0.10 mag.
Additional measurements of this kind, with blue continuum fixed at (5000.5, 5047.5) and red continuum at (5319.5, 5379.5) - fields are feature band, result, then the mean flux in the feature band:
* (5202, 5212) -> 0.40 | 14.7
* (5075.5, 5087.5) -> 0.15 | 15.5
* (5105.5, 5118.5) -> 0.15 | 16.2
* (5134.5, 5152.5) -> 0.21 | 16.2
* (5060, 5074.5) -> 0.08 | 16.3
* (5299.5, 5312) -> -0.01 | 24.3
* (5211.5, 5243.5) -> 0.01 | 21.7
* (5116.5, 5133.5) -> 0.20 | 15.8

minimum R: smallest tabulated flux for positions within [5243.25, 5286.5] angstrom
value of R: 18.8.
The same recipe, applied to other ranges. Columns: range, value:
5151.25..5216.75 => 11.47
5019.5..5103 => 15.14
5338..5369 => 24.57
